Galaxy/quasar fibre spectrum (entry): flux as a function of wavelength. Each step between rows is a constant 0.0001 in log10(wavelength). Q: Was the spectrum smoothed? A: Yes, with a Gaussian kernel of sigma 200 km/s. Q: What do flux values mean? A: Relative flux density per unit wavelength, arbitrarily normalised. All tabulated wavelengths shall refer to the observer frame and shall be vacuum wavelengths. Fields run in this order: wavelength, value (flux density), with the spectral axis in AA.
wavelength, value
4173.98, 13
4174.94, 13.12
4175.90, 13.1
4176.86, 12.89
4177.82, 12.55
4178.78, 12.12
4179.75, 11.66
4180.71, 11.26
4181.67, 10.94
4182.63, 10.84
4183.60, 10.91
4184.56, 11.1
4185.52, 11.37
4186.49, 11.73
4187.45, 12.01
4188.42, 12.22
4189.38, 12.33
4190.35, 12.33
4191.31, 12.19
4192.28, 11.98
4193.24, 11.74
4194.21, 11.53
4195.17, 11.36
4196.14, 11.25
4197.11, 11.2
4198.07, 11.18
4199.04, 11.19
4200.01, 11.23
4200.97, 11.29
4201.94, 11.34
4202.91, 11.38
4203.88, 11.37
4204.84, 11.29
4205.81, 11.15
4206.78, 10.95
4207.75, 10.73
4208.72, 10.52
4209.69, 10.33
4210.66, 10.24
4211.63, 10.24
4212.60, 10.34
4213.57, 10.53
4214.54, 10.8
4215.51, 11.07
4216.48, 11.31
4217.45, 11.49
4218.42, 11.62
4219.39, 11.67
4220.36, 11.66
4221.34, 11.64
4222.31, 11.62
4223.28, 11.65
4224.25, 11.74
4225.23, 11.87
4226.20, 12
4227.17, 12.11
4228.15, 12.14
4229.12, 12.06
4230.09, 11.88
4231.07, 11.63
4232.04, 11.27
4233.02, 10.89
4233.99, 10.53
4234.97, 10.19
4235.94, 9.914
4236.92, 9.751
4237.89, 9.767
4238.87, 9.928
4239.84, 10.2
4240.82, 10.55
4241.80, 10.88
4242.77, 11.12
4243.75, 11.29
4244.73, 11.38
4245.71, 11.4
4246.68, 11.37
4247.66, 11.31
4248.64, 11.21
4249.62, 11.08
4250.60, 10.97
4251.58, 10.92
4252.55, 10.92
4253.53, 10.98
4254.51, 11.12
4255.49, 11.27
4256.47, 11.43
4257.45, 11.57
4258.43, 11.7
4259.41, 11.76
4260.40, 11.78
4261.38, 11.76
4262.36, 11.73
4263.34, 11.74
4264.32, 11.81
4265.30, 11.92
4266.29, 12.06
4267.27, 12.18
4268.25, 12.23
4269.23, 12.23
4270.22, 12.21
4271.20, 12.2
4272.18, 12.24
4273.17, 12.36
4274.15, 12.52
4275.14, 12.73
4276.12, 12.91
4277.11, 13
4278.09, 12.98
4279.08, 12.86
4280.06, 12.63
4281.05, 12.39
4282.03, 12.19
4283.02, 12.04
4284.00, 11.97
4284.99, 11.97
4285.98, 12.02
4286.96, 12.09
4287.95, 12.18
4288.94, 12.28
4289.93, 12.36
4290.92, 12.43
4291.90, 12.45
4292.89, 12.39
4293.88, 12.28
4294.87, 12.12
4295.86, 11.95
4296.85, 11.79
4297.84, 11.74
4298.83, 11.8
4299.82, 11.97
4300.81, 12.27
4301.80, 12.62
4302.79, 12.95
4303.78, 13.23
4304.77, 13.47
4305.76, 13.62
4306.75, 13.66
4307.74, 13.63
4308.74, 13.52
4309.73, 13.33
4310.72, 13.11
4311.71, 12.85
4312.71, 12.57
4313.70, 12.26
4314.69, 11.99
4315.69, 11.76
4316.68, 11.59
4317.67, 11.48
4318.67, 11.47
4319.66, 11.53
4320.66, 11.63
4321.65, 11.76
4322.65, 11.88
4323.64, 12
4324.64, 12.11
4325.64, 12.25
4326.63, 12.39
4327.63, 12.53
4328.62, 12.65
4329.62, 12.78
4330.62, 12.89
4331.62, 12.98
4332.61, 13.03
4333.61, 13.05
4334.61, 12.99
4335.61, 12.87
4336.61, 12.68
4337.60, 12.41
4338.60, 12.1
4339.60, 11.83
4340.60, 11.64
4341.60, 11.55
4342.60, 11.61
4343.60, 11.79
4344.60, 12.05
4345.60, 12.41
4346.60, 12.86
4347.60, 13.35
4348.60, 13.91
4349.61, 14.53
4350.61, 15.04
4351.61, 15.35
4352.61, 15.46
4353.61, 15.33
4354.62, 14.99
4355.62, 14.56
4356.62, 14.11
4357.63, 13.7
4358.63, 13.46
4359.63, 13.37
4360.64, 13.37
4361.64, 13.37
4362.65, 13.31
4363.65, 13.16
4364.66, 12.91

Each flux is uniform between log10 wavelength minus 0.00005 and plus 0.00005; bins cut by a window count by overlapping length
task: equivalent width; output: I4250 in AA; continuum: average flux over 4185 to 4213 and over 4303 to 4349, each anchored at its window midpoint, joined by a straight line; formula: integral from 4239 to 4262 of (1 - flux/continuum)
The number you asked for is 1.2 AA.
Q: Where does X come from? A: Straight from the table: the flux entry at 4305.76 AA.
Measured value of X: 13.62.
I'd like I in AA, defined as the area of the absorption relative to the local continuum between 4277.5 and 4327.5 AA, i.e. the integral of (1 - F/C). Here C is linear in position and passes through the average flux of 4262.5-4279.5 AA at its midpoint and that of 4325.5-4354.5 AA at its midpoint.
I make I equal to 1.1 AA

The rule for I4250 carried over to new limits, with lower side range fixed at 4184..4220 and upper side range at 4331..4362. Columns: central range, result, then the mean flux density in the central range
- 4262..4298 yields 0.32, 12.3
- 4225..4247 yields 1.34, 11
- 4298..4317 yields 0.00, 12.7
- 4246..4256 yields 0.70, 11.1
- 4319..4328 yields 0.68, 12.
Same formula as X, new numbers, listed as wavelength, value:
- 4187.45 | 12.01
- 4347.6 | 13.35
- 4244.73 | 11.38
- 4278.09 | 12.98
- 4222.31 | 11.62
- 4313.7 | 12.26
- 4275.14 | 12.73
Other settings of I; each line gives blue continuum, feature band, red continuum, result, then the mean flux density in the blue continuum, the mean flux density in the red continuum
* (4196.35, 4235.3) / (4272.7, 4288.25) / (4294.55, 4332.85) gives -0.52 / 11.2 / 12.4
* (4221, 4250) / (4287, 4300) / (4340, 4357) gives 0.25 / 11.1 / 13.5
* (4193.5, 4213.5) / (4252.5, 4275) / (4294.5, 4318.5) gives 0.11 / 11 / 12.5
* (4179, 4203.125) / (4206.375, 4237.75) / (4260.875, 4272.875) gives 1.61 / 11.5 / 12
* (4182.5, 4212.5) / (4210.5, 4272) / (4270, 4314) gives 2.92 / 11.3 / 12.5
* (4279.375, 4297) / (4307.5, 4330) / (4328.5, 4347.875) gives 0.14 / 12.2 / 12.5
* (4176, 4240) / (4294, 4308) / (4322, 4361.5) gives -0.08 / 11.3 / 13.1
